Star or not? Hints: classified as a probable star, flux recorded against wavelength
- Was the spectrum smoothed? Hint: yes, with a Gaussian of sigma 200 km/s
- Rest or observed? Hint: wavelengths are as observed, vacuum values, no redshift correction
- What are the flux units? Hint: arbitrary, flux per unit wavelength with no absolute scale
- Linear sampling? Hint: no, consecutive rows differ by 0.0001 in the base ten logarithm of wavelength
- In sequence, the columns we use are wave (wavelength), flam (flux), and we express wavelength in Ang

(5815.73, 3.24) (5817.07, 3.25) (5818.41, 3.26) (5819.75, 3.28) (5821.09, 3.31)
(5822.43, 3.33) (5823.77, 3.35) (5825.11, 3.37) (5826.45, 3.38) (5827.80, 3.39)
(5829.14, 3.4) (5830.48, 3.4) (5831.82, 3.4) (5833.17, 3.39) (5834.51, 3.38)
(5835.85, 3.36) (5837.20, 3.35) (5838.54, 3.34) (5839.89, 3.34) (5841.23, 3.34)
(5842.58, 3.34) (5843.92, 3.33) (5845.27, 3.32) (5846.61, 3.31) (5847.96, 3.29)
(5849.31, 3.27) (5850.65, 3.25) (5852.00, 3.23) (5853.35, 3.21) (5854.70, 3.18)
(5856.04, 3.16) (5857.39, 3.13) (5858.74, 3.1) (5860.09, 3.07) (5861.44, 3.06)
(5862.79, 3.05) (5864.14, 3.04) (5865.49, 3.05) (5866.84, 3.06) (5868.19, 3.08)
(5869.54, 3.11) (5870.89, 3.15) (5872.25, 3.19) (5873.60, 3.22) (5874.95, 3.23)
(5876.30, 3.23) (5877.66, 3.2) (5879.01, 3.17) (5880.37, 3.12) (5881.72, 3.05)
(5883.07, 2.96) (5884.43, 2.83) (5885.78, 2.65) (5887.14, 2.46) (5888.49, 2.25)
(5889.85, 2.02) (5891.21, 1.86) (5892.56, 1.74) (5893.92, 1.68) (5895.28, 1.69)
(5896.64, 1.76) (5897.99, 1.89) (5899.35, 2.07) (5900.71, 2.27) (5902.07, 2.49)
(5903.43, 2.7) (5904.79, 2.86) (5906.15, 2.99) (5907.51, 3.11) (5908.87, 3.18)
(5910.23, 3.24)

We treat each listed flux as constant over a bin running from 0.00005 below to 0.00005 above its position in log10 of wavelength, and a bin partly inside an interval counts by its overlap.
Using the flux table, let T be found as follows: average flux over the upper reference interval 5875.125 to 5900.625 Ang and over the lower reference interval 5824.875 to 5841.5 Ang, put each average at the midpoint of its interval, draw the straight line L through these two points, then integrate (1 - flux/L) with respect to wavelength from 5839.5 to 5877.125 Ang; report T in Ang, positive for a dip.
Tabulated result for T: -3.3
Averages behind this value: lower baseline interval 3.37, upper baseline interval 2.44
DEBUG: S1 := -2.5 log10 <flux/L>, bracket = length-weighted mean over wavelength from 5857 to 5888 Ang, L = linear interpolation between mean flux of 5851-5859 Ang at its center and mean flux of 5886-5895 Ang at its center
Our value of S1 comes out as -0.18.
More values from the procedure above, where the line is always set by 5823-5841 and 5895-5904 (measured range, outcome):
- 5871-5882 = -0.24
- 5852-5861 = -0.08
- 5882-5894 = 0.01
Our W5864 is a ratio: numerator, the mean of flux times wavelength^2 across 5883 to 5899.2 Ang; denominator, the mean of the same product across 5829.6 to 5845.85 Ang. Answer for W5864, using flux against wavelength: 0.64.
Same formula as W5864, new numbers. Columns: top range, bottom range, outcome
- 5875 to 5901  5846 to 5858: 0.76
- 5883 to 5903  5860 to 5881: 0.69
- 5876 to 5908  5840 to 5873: 0.79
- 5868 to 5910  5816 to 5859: 0.82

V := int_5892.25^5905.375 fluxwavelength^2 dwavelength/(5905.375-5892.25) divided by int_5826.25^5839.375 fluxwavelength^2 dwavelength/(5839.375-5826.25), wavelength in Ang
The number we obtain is 0.64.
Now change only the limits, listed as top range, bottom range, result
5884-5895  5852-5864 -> 0.70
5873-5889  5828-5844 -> 0.89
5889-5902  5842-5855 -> 0.60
